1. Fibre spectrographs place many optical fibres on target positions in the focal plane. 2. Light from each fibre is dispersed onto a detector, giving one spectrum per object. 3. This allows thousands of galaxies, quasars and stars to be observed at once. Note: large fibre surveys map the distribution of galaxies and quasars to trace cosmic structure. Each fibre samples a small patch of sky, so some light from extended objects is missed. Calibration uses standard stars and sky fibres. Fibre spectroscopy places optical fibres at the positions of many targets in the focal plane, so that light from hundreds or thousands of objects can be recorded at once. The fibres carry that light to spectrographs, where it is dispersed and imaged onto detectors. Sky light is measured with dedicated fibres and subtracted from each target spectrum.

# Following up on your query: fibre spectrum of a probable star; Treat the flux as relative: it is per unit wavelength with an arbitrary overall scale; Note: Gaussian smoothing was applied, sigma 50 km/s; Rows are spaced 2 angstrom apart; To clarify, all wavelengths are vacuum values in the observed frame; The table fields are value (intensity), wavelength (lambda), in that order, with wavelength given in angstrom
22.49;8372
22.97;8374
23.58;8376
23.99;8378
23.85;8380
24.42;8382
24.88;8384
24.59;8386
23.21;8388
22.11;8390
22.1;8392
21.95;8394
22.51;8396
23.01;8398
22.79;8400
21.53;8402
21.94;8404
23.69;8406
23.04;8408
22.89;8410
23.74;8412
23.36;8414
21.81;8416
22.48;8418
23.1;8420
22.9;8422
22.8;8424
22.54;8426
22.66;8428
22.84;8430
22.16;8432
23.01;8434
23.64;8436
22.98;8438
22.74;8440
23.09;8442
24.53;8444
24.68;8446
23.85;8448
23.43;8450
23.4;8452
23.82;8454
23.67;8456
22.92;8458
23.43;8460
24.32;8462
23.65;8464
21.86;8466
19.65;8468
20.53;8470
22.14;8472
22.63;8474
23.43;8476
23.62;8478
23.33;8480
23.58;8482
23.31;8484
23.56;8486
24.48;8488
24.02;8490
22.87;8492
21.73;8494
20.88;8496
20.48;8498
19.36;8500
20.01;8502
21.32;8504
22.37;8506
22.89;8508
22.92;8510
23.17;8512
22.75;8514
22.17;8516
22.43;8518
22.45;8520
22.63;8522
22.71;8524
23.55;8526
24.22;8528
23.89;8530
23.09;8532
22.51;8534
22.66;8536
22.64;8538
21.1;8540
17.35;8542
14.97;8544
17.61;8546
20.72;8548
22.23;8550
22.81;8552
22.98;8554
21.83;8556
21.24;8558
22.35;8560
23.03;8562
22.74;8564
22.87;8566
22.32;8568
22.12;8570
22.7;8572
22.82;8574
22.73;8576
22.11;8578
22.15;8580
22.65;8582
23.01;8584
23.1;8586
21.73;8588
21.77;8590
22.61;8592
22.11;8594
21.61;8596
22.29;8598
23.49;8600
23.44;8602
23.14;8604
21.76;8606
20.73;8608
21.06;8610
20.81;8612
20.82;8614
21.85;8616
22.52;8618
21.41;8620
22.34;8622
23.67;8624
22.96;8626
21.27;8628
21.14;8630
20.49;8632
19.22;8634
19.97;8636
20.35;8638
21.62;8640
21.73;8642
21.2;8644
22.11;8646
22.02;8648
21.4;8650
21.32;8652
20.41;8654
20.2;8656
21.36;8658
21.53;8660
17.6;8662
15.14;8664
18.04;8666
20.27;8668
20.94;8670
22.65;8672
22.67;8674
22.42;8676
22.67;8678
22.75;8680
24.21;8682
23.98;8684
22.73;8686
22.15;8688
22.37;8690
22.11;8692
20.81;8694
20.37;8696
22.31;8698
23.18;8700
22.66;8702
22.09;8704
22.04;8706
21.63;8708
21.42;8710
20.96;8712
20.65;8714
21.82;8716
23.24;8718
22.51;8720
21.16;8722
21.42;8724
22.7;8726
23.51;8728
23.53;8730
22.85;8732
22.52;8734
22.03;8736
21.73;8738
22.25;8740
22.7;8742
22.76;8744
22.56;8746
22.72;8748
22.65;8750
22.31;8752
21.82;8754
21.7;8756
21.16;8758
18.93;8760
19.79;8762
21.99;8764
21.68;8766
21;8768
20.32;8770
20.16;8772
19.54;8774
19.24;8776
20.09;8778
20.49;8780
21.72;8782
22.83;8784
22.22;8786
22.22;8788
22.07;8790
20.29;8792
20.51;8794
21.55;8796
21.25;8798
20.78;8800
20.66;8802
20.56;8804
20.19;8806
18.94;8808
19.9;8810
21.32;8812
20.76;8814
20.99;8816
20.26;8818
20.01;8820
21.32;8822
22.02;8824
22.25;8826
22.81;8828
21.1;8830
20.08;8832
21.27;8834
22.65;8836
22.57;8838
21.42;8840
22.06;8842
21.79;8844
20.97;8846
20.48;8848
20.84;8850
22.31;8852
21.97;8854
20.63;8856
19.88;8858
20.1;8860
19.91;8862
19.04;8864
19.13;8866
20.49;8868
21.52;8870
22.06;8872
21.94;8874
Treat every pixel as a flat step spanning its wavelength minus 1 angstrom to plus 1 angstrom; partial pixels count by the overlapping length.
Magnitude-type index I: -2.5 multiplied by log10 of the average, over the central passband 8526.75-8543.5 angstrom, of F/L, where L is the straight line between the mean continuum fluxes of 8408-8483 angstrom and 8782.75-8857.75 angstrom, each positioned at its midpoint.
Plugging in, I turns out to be 0.03 mag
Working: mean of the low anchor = 23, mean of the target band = 22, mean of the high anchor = 21.2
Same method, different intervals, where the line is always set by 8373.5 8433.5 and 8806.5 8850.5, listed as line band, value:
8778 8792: -0.02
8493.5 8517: 0.04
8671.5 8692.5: -0.05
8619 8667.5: 0.06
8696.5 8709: -0.03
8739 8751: -0.05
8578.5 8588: -0.02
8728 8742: -0.05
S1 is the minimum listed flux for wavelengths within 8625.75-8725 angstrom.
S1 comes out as 15.14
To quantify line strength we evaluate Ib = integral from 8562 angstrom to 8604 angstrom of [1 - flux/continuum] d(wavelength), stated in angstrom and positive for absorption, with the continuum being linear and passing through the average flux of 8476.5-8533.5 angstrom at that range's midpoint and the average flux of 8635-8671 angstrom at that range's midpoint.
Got -2.1 angstrom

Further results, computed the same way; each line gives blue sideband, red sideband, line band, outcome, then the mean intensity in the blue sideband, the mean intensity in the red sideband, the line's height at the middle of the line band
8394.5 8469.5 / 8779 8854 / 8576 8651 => 1.0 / 23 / 21.2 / 22.1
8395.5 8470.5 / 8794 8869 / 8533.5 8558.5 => 1.8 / 22.9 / 20.9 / 22.4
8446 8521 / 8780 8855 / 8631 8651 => 0.9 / 22.6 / 21.3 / 22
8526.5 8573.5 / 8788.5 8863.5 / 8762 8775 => 0.3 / 21.8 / 21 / 21.2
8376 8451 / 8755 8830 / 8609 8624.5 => 0.1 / 23.1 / 20.9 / 21.9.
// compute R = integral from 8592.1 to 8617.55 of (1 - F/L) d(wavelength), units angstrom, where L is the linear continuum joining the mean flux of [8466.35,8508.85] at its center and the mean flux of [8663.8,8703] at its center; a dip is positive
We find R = 0.0 angstrom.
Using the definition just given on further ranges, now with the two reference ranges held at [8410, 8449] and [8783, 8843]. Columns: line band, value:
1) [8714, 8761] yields -1.2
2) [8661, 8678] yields 1.4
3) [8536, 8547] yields 1.7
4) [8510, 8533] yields -0.4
